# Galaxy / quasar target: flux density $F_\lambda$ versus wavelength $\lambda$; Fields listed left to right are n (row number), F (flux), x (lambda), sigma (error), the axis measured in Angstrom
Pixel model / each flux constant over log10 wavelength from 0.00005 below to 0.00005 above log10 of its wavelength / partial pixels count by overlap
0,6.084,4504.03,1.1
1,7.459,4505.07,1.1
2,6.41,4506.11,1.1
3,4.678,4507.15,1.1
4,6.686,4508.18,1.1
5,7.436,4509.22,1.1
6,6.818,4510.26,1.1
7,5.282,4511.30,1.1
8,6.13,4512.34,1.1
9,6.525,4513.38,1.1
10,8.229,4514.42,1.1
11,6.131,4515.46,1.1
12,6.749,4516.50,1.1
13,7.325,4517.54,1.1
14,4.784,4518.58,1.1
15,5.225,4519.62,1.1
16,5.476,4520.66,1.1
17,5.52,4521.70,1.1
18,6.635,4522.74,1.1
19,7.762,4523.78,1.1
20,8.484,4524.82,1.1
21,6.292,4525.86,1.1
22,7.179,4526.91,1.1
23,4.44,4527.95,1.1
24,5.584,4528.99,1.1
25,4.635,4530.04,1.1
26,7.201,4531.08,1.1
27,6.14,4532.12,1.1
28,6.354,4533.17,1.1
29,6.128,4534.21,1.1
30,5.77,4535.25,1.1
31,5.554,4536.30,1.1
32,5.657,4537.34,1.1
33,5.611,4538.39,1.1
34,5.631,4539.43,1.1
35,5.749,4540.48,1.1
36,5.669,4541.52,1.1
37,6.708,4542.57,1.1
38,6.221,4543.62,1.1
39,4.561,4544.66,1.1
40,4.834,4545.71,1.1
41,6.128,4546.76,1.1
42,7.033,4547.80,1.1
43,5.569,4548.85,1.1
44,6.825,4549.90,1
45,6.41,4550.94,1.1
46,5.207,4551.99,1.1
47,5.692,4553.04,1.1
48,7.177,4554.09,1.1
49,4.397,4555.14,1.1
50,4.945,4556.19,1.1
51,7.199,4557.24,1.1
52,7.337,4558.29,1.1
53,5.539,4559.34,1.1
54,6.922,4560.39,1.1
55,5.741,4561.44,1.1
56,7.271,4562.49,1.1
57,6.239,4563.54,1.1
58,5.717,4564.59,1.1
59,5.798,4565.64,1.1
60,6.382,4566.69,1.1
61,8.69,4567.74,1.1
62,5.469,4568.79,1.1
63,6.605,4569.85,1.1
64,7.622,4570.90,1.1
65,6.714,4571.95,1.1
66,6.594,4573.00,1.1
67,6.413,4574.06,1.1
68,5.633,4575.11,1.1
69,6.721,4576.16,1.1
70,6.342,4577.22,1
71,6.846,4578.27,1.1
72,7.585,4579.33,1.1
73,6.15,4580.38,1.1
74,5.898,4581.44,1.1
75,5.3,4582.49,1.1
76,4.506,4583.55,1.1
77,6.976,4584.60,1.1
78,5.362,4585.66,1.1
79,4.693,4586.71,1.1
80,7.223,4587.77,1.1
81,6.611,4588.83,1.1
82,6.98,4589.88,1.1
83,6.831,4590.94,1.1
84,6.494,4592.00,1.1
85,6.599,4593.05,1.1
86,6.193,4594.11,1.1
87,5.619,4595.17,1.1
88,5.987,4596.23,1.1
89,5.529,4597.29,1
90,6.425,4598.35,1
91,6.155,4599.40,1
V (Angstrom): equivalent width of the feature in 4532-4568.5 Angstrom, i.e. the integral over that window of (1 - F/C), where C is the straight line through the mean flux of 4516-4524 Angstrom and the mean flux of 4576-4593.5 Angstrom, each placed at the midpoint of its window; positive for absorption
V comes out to 0.8 Angstrom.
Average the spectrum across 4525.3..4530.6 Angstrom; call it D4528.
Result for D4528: 5.66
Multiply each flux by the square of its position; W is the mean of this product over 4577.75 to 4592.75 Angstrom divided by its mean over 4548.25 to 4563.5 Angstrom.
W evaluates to 1.03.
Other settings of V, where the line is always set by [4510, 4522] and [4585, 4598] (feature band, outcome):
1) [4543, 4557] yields 0.86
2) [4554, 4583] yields -0.97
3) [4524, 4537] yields 0.01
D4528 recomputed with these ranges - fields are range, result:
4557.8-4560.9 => 6.59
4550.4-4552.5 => 5.84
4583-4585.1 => 5.72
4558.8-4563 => 6.37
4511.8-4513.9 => 6.31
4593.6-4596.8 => 5.92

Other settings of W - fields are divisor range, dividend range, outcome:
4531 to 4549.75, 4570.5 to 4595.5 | 1.09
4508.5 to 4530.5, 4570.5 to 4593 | 1.03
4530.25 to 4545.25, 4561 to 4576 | 1.12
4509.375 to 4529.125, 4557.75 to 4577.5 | 1.04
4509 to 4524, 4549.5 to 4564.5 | 0.99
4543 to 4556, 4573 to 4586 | 1.07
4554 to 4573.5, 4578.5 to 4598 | 0.97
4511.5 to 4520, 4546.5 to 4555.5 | 0.97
